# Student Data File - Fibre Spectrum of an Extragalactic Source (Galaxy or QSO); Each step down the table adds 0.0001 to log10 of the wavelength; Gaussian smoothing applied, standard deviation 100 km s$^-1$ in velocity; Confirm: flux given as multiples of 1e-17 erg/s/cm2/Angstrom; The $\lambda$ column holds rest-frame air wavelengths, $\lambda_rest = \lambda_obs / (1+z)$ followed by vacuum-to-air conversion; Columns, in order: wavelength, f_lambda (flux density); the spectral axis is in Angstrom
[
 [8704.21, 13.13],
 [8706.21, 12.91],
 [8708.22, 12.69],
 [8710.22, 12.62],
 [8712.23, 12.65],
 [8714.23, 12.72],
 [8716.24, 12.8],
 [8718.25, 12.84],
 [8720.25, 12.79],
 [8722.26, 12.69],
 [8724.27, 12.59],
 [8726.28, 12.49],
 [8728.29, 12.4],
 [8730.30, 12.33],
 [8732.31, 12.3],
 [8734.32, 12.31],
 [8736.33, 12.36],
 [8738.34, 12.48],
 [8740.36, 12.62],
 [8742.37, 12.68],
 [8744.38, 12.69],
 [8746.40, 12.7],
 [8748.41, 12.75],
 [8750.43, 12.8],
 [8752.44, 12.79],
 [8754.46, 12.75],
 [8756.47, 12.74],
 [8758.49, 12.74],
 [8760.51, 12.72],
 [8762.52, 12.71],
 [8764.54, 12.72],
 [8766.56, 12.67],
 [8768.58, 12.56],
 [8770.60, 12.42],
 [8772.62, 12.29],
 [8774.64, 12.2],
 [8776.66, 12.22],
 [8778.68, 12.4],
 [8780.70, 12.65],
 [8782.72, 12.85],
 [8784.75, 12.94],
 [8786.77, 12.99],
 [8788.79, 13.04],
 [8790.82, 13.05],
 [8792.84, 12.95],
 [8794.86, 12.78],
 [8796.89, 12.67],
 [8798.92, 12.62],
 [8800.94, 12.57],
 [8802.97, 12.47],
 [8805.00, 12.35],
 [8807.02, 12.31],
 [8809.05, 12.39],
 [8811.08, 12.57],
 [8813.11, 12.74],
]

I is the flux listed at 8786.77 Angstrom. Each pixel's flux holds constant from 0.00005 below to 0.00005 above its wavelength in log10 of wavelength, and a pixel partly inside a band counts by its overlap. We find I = 12.99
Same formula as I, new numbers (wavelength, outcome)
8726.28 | 12.49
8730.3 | 12.33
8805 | 12.35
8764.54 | 12.72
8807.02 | 12.31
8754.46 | 12.75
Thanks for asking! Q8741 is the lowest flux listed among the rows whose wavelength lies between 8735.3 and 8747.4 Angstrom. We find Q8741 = 12.36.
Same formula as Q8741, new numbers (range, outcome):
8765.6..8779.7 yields 12.2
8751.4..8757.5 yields 12.74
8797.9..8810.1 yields 12.31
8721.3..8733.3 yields 12.3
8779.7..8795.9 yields 12.65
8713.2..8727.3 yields 12.49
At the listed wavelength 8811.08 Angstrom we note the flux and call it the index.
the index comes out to 12.57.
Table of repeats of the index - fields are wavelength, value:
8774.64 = 12.2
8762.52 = 12.71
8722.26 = 12.69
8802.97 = 12.47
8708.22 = 12.69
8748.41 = 12.75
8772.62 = 12.29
